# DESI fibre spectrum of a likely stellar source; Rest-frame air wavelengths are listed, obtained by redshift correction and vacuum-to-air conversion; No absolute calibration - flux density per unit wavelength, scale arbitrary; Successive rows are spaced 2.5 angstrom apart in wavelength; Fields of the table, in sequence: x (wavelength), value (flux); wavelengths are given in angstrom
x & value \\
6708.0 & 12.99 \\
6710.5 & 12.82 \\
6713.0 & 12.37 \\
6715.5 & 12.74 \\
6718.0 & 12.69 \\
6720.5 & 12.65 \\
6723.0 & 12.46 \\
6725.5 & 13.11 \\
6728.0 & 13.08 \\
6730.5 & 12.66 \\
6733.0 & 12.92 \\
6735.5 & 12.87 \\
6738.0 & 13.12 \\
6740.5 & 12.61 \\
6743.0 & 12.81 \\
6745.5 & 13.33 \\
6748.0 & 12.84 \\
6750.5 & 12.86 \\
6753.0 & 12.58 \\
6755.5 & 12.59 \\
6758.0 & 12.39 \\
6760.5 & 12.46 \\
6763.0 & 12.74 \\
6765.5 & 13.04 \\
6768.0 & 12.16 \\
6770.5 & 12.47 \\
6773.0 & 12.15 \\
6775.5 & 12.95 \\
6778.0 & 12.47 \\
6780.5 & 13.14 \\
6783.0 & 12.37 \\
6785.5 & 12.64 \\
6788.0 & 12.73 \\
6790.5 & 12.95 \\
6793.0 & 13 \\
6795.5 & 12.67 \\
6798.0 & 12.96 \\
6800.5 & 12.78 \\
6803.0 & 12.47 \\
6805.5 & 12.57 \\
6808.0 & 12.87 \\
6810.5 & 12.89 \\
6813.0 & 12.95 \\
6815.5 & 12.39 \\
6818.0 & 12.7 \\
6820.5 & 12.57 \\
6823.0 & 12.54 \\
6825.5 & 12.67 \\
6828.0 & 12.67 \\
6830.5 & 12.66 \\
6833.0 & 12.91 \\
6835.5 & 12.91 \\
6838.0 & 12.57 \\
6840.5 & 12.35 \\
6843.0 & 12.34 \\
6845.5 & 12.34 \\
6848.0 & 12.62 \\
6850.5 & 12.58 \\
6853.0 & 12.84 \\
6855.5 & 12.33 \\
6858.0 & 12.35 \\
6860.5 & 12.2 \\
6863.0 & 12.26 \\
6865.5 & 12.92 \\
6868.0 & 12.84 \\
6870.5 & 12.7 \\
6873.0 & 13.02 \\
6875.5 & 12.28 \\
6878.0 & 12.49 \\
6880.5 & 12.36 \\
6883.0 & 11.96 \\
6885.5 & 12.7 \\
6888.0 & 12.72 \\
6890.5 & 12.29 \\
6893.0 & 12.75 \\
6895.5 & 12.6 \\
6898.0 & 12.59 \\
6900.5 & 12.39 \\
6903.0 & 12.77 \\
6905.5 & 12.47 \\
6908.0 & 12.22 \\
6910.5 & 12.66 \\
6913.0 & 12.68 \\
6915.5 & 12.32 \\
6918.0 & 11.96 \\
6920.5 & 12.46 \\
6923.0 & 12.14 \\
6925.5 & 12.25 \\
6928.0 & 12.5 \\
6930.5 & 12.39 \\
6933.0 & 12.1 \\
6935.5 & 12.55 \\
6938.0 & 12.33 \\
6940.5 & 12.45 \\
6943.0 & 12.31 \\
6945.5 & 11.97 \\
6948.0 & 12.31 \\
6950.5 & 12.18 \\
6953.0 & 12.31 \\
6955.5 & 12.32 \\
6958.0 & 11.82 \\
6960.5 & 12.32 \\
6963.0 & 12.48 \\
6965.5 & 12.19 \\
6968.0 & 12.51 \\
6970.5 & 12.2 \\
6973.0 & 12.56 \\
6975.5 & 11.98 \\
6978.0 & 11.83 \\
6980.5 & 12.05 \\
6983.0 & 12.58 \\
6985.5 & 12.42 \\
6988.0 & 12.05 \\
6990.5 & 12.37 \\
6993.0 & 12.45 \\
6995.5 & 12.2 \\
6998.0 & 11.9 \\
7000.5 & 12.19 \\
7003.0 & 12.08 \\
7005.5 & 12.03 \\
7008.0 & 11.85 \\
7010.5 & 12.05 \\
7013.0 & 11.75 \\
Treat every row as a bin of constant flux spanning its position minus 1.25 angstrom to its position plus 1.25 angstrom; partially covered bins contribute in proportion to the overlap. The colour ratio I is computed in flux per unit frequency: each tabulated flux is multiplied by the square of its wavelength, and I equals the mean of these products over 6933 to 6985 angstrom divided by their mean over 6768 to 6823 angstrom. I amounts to 1.0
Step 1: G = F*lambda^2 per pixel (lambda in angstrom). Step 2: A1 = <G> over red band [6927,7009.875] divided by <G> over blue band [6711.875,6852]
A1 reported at 1.02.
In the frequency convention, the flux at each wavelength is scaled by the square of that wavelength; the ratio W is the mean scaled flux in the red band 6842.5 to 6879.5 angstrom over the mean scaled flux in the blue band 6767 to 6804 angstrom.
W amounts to 1.0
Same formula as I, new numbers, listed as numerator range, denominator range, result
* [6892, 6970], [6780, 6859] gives 1.01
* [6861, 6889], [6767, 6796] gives 1.02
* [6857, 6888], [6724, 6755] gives 1.01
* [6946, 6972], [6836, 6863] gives 1.02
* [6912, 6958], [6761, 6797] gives 1.01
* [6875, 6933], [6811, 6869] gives 1.01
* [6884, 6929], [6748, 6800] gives 1.02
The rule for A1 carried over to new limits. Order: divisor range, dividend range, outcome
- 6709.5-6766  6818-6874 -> 1.02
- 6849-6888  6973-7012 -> 1.00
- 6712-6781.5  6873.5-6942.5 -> 1.02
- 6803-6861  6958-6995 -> 1.02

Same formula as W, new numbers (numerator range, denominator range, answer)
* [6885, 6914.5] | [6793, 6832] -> 1.01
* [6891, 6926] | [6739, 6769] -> 1.02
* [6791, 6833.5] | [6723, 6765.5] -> 1.01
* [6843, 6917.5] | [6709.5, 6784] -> 1.02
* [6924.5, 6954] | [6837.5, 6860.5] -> 1.01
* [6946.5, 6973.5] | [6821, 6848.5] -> 1.01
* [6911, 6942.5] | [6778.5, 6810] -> 1.01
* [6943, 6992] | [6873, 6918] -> 1.00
